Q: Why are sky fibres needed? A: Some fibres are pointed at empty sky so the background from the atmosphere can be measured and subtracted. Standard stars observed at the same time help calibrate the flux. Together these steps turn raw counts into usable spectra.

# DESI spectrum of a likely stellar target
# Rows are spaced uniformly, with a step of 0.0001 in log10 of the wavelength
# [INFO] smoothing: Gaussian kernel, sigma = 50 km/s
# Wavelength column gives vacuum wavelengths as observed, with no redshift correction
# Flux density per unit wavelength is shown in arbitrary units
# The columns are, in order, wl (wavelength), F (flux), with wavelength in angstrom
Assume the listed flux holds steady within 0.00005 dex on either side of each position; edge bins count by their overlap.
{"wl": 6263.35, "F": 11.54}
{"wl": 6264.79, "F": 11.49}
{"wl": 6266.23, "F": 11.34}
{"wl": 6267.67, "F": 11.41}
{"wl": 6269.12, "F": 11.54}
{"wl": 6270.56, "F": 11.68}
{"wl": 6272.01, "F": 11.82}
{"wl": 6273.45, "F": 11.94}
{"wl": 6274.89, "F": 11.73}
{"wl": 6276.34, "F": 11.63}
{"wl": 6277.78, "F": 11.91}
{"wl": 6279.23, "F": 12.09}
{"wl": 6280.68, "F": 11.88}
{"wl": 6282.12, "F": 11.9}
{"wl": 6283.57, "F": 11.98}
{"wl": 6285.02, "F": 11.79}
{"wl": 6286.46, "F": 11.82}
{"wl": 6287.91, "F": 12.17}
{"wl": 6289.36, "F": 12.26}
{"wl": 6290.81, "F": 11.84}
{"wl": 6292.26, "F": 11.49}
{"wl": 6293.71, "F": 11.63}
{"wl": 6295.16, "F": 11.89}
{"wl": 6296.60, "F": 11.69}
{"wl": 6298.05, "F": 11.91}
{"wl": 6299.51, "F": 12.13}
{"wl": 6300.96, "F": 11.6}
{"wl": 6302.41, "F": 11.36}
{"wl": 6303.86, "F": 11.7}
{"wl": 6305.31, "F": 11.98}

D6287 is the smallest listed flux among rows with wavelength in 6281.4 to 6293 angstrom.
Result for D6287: 11.49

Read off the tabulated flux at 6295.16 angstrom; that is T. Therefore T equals 11.89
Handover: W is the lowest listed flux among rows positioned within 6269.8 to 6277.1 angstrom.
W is 11.63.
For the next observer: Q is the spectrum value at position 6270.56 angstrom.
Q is 11.68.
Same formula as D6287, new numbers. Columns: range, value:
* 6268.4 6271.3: 11.54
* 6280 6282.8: 11.88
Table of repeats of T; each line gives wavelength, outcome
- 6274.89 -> 11.73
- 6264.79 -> 11.49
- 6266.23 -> 11.34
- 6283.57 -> 11.98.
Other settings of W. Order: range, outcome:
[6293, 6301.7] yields 11.6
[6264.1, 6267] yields 11.34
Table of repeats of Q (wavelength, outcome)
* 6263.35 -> 11.54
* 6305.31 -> 11.98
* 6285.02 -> 11.79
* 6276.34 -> 11.63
